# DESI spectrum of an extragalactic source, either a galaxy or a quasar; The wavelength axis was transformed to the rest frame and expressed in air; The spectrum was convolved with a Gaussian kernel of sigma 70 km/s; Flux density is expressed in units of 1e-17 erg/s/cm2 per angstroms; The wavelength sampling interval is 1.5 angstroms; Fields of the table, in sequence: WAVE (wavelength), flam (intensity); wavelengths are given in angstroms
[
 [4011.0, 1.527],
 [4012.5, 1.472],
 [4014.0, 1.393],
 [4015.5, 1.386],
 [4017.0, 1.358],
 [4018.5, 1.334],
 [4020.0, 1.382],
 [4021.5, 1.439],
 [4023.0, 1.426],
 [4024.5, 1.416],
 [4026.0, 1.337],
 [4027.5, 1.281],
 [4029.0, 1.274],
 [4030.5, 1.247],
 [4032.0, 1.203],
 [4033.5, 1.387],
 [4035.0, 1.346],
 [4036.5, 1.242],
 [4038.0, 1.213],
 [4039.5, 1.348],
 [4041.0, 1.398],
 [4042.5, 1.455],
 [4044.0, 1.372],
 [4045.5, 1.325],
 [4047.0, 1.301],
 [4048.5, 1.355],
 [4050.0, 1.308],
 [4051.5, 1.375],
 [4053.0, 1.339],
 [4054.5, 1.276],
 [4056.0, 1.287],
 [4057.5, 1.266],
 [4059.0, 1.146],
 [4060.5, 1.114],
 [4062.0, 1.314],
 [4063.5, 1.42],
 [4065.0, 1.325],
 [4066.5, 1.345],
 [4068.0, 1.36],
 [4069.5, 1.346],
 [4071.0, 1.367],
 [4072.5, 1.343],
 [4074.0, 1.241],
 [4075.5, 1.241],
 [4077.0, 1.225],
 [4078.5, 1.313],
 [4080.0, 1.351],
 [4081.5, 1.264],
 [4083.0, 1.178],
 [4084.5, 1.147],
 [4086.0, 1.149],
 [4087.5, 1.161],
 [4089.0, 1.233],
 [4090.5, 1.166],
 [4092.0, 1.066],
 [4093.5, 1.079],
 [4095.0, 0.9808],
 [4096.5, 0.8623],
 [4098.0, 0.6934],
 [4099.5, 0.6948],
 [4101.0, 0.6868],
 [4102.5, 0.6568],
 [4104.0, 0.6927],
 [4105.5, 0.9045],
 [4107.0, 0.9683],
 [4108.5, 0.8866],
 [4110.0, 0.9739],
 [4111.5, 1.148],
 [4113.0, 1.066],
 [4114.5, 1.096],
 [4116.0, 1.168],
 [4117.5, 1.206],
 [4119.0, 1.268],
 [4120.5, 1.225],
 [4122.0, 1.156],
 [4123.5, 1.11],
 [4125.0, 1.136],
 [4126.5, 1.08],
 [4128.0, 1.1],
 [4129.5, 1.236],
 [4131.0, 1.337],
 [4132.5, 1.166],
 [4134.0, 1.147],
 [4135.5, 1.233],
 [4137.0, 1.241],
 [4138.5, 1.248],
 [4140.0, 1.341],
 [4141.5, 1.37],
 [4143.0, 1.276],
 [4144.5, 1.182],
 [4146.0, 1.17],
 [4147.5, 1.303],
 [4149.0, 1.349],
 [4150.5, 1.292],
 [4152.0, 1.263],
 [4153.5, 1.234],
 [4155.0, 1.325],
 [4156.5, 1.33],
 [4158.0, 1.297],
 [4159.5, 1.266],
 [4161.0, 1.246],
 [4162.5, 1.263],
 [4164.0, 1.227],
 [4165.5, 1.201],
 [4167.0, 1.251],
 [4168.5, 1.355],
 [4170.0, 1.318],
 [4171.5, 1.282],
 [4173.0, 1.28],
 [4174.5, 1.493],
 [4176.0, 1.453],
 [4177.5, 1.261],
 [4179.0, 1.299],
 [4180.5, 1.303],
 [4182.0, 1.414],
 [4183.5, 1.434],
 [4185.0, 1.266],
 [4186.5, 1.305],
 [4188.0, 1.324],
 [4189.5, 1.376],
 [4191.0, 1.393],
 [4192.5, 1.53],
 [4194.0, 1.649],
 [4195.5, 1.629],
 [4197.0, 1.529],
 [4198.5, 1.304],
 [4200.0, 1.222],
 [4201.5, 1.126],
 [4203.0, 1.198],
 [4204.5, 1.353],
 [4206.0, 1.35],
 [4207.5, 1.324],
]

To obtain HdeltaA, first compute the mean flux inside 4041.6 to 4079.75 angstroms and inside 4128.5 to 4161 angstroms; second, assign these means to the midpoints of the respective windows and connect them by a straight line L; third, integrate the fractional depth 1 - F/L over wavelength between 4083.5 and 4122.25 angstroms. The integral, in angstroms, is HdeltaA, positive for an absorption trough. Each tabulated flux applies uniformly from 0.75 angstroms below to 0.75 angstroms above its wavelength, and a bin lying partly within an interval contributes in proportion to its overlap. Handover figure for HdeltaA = 8.3 angstroms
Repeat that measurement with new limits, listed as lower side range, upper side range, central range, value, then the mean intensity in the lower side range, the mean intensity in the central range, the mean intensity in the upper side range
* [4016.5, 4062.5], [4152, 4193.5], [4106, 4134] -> 4.1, 1.32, 1.13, 1.32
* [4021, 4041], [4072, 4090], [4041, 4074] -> -1.2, 1.32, 1.32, 1.23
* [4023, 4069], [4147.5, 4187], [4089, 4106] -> 5.6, 1.31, 0.878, 1.31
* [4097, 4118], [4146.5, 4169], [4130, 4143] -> -1.6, 0.913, 1.26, 1.28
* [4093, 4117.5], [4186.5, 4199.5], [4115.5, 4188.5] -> -4.4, 0.917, 1.27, 1.45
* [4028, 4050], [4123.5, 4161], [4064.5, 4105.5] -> 5.6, 1.32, 1.11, 1.24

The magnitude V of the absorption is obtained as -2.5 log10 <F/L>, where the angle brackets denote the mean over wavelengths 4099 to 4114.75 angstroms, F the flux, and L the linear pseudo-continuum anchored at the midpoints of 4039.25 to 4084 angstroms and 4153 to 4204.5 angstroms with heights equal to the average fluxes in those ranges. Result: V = 0.43 mag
